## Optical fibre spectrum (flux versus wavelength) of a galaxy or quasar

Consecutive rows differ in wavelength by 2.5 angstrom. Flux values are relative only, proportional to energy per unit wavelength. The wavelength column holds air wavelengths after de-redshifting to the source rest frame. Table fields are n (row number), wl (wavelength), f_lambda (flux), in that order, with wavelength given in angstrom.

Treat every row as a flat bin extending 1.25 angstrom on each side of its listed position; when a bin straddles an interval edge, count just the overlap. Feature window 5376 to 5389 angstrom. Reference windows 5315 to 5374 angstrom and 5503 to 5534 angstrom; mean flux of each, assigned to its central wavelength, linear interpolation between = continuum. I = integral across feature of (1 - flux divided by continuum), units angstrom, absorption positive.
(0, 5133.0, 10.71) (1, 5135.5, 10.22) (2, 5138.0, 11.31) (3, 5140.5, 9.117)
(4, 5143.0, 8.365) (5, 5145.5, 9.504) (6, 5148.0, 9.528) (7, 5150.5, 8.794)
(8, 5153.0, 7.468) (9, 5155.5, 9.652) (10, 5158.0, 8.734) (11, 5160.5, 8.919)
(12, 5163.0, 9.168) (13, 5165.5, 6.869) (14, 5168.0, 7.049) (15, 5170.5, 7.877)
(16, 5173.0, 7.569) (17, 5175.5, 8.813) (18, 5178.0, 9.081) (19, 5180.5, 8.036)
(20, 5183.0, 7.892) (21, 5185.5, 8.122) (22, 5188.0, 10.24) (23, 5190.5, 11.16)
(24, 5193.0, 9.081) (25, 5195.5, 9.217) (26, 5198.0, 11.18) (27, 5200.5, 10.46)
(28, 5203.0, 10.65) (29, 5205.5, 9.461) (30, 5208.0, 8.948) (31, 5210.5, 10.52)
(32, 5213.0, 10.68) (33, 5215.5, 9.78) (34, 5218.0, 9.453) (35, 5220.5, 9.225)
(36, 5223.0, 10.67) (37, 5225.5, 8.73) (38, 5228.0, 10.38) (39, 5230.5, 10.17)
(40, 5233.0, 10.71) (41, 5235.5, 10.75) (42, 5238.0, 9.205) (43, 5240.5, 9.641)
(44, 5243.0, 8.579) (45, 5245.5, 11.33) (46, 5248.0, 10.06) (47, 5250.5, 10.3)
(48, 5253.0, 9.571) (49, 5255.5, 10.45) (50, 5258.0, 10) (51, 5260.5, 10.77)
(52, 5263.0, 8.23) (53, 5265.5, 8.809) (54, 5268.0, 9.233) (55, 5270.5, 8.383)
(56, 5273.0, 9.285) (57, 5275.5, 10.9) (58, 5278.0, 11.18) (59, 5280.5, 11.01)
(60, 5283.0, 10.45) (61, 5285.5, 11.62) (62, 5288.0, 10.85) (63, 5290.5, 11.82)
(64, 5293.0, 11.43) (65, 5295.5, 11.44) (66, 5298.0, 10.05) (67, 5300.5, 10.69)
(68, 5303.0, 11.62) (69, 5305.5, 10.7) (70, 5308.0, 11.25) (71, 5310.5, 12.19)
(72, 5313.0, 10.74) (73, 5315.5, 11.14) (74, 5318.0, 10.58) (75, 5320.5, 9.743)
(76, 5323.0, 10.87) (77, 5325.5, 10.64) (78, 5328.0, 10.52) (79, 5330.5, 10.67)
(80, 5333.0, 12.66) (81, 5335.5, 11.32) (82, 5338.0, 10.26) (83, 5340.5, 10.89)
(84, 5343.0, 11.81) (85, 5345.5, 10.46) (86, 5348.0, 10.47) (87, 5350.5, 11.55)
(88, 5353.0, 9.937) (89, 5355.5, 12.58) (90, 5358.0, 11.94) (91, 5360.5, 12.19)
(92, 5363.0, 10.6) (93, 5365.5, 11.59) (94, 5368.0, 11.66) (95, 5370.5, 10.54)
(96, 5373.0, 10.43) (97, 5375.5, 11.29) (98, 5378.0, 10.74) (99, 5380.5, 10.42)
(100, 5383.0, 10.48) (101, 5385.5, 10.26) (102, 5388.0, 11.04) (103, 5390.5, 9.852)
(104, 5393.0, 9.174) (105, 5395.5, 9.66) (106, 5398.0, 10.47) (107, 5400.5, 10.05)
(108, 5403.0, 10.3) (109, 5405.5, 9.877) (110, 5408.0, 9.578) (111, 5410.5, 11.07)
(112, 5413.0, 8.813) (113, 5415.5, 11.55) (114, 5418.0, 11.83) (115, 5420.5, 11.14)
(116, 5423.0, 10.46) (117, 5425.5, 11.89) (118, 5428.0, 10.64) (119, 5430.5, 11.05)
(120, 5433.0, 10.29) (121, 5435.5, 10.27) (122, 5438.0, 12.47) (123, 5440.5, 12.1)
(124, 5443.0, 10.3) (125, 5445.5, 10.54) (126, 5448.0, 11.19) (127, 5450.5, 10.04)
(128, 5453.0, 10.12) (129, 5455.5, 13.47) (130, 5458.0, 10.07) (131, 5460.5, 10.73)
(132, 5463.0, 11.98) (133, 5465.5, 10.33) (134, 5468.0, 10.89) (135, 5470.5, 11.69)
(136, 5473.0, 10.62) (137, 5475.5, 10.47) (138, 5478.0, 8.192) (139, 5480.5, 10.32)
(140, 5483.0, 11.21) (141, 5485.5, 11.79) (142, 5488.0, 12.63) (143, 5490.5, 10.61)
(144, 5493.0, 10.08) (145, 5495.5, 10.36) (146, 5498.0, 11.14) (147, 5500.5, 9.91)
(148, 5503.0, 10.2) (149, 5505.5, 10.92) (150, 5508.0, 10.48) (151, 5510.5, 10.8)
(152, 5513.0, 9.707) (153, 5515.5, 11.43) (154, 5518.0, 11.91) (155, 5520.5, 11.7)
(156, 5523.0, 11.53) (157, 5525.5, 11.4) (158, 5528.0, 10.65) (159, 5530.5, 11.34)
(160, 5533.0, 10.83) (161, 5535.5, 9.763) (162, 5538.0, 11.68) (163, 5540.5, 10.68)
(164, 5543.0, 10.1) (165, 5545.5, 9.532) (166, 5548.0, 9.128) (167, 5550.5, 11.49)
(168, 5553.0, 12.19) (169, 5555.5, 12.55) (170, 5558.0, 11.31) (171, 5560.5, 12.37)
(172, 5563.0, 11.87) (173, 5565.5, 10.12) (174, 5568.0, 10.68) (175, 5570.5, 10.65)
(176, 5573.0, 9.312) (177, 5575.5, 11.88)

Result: 0.5 angstrom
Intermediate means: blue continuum 11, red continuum 11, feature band 10.6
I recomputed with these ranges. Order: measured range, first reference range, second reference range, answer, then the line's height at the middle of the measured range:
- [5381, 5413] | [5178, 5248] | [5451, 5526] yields 1.2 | 10.5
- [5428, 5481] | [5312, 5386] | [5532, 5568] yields 0.7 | 11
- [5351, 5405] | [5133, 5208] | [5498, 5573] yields -3.2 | 10.1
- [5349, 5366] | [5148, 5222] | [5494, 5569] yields -2.5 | 10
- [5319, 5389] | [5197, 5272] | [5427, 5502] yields -4.1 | 10.4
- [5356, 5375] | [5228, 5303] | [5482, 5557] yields -1.5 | 10.5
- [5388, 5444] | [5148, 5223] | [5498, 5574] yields -1.7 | 10.3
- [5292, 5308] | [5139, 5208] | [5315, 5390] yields -1.0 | 10.4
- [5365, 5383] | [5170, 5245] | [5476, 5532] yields -1.1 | 10.3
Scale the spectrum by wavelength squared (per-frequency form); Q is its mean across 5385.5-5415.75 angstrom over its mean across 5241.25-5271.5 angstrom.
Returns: 1.10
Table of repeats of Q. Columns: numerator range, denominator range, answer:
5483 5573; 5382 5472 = 1.06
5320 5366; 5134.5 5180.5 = 1.36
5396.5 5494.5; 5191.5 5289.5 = 1.16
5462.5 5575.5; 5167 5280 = 1.26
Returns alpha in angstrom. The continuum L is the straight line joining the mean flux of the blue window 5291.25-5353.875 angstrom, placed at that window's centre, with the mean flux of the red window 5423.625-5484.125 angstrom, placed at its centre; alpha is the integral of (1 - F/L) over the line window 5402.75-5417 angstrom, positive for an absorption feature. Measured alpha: 0.9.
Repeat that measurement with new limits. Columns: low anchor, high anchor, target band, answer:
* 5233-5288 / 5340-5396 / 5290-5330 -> -2.0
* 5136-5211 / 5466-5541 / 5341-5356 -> -1.6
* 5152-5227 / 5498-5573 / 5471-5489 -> -0.2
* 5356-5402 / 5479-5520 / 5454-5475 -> -0.7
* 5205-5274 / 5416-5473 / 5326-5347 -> -1.4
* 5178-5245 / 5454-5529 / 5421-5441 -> -0.9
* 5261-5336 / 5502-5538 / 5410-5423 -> 0.0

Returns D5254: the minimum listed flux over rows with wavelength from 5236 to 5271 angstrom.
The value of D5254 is 8.23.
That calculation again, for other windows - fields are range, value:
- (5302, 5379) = 9.743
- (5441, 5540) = 8.192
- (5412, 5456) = 8.813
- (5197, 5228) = 8.73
